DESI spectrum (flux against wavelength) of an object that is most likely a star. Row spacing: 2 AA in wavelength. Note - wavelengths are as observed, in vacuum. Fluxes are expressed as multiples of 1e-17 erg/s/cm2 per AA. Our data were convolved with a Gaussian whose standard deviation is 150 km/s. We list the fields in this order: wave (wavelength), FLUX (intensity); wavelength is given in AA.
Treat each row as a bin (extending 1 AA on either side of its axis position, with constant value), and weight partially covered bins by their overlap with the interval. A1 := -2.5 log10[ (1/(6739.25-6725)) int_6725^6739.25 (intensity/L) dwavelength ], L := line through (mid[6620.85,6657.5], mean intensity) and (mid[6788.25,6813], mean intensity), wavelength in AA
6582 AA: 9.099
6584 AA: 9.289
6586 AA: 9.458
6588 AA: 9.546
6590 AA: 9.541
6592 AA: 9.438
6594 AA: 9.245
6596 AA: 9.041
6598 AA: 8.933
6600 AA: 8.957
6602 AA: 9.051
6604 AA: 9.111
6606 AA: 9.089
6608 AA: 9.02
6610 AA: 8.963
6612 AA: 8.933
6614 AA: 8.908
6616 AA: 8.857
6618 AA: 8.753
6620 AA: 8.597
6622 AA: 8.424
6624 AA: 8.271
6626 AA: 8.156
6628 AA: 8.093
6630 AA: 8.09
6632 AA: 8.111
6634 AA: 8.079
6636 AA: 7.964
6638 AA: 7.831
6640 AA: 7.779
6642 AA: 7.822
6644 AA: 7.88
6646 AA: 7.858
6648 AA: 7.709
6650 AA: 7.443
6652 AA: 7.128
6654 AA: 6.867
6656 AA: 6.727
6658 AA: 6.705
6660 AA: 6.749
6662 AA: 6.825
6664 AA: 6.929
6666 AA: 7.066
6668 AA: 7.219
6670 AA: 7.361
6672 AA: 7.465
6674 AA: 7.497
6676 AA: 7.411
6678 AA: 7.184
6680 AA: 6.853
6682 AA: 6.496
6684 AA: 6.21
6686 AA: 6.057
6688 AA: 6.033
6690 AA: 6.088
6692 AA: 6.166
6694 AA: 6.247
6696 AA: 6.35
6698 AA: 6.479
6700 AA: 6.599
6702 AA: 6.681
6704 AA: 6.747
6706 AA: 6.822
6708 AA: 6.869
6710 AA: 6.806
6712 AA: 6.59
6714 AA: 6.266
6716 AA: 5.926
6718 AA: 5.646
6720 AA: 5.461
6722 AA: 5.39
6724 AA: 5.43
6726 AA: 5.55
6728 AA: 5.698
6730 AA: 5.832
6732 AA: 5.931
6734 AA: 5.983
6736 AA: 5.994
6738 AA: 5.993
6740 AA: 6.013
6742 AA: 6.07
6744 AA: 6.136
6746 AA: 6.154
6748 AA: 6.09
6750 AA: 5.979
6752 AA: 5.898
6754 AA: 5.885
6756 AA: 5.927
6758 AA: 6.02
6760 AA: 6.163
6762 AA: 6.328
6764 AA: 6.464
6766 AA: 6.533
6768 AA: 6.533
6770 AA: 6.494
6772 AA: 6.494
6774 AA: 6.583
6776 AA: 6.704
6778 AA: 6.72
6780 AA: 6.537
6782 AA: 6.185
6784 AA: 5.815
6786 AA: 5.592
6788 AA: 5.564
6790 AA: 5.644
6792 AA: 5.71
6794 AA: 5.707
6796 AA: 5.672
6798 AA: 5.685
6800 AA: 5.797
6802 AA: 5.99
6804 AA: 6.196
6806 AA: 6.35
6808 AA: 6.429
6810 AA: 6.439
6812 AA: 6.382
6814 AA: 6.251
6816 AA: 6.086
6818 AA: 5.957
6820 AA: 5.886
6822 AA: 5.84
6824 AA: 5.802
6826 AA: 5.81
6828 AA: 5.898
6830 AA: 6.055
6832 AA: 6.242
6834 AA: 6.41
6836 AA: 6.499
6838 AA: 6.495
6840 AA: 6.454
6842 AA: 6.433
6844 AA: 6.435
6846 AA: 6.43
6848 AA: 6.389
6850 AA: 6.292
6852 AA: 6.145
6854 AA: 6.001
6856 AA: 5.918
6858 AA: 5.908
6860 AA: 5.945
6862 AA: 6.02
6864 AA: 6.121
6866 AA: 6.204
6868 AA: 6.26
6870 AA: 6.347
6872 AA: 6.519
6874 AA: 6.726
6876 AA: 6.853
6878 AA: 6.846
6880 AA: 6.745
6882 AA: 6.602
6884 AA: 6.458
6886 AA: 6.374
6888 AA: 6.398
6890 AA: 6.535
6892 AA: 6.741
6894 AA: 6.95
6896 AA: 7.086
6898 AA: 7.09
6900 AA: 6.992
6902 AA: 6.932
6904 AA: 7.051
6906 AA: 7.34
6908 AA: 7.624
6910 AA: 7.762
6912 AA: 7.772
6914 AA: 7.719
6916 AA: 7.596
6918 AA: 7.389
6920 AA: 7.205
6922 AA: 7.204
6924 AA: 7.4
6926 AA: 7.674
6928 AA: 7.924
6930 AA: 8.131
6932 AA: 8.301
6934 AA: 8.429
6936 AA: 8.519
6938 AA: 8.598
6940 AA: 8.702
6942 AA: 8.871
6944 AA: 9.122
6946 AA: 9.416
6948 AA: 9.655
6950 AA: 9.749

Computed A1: 0.15 mag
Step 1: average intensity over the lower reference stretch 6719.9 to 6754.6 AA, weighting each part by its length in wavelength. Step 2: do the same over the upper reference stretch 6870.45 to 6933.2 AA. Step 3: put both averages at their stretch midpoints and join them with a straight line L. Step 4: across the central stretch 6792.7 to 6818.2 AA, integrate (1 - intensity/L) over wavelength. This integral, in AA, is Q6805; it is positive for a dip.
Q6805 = 1.3 AA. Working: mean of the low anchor 5.87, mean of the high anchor 7.16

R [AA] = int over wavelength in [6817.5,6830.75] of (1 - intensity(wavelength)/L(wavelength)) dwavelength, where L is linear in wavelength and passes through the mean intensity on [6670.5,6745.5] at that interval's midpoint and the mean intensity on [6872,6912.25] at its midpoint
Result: 1.6 AA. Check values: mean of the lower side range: 6.3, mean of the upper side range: 6.92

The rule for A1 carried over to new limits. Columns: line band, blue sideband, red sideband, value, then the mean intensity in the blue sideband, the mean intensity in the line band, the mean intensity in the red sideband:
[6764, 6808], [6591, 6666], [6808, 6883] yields 0.11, 8.16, 6.13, 6.26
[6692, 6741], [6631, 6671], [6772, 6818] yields 0.11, 7.4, 6.14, 6.1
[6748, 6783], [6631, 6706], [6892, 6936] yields 0.15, 7.04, 6.31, 7.51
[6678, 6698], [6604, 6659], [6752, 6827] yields 0.17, 8.1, 6.33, 6.11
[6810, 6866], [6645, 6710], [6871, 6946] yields 0.18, 6.84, 6.16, 7.44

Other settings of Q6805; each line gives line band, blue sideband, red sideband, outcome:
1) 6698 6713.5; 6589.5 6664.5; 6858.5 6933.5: 2.3 AA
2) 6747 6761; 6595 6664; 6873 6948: 3.3 AA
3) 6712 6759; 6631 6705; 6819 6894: 6.1 AA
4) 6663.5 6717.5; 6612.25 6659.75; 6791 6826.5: 4.7 AA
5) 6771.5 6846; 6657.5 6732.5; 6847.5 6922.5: 5.6 AA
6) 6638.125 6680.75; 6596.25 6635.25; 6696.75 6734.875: 1.6 AA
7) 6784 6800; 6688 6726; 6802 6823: 1.3 AA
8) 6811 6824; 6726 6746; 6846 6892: 0.3 AA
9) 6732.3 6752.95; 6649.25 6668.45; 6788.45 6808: 0.9 AA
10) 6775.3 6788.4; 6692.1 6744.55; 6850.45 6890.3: 0.1 AA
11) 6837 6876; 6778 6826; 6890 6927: 2.2 AA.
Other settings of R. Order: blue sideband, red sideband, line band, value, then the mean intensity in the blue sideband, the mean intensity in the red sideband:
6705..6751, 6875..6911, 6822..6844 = 1.3 AA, 6.03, 6.91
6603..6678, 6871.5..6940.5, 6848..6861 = 2.4 AA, 7.87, 7.32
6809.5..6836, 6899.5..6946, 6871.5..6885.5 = 0.8 AA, 6.09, 7.88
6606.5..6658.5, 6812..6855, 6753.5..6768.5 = 1.4 AA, 8.06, 6.19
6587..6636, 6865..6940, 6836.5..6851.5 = 2.2 AA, 8.78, 7.22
